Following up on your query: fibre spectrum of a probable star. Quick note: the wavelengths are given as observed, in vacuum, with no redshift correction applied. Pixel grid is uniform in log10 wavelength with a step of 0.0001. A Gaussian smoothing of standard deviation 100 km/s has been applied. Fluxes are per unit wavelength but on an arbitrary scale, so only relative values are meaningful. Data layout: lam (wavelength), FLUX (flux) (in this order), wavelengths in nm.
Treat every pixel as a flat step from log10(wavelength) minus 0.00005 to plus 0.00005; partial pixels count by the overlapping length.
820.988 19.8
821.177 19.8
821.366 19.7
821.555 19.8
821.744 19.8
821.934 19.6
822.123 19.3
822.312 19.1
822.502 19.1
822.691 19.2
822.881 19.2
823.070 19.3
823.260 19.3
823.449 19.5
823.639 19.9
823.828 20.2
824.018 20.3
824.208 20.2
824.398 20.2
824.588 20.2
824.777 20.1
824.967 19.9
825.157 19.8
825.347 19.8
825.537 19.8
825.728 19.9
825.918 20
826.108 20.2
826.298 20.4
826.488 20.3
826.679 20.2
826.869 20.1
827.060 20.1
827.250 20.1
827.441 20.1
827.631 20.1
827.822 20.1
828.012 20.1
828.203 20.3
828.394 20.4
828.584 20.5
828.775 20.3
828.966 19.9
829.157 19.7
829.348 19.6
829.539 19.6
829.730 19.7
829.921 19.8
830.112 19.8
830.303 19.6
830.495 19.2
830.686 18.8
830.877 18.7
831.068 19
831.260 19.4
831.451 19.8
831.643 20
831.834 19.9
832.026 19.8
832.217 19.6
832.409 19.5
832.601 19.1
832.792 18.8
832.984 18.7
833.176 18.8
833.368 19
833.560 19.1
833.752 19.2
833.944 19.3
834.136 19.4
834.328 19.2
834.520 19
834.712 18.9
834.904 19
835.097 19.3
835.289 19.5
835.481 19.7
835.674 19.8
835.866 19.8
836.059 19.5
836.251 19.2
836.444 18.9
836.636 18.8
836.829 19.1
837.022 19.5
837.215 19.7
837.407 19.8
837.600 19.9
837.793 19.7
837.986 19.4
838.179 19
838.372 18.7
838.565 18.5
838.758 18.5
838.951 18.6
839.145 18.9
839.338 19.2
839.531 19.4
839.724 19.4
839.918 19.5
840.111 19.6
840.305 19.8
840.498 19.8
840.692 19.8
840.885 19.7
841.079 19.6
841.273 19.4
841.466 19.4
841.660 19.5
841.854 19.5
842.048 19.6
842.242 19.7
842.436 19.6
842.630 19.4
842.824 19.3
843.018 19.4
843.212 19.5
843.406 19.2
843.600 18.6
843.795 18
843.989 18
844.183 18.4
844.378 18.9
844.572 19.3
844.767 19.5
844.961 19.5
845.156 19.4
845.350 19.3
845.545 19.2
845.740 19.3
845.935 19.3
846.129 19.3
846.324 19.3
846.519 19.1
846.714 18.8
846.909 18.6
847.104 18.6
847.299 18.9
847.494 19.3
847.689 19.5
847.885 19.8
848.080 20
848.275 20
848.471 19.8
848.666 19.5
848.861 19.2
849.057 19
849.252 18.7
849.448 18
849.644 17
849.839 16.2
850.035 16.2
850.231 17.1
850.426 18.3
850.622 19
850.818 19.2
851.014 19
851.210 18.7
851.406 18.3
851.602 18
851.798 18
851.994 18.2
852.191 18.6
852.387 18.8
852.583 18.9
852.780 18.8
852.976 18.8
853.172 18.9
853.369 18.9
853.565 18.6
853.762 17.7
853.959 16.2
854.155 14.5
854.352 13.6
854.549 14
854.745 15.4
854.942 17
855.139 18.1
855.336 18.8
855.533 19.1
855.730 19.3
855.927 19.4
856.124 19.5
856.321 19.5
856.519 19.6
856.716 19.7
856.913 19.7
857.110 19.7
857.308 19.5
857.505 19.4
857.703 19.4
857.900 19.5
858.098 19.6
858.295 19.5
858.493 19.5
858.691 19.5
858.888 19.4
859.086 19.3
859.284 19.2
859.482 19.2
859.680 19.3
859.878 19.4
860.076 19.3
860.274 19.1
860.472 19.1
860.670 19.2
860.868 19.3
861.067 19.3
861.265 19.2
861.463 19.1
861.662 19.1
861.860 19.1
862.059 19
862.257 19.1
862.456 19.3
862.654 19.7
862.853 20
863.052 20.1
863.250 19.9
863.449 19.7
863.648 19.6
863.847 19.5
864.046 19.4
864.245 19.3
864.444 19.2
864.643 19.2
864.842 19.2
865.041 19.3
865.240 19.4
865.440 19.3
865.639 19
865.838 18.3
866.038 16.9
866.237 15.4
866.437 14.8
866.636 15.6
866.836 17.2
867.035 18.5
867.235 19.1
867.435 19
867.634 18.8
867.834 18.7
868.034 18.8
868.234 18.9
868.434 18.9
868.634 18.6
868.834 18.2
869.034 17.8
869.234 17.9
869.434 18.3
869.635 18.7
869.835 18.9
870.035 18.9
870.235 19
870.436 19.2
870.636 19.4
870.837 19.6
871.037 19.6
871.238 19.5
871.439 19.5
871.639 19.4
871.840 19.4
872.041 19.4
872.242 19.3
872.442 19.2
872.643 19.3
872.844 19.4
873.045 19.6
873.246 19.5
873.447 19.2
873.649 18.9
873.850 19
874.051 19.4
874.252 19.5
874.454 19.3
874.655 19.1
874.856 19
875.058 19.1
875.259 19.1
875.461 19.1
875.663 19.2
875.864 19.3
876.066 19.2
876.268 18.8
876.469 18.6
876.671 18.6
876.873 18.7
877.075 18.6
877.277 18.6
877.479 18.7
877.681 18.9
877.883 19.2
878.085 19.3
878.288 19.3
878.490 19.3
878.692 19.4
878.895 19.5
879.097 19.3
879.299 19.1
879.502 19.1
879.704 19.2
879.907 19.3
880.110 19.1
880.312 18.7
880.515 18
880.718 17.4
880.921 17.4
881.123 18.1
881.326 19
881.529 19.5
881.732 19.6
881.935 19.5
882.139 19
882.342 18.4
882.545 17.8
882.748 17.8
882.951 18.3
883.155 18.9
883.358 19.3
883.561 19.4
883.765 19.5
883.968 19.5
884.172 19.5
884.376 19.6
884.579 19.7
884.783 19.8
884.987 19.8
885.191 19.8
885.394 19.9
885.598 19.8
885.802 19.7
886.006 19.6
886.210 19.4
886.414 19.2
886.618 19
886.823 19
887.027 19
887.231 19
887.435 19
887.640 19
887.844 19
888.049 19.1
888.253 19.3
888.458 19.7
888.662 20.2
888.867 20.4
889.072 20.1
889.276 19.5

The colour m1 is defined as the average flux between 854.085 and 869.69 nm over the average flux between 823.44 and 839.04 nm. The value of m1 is 0.96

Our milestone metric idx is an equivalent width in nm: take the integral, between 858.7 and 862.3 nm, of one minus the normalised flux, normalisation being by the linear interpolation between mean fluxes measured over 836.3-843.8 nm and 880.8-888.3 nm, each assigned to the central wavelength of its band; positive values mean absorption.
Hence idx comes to 0.00 nm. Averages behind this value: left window 19.3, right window 19.1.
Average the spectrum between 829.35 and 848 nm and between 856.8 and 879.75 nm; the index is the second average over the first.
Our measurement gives 0.99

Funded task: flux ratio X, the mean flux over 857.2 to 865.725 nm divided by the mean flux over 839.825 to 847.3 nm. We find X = 1.0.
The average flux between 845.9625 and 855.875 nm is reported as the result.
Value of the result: 18.3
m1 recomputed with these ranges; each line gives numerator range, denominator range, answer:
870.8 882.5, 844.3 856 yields 1.03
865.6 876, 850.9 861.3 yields 1.01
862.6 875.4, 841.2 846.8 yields 0.98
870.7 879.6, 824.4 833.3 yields 0.97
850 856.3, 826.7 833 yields 0.91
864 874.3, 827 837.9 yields 0.96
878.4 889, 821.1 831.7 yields 0.97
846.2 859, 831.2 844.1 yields 0.96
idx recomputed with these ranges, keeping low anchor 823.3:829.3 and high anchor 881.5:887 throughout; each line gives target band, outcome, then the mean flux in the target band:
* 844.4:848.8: 0.10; 19.3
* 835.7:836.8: 0.04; 19.3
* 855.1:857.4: 0.04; 19.4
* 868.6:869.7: 0.07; 18.2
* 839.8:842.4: 0.03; 19.6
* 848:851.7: 0.24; 18.5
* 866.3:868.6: 0.18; 18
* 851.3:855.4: 0.45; 17.5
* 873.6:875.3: 0.02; 19.2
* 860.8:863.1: 0.03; 19.3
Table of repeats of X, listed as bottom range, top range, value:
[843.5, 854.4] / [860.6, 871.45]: 1.01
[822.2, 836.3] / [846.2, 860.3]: 0.95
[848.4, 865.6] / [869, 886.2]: 1.02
